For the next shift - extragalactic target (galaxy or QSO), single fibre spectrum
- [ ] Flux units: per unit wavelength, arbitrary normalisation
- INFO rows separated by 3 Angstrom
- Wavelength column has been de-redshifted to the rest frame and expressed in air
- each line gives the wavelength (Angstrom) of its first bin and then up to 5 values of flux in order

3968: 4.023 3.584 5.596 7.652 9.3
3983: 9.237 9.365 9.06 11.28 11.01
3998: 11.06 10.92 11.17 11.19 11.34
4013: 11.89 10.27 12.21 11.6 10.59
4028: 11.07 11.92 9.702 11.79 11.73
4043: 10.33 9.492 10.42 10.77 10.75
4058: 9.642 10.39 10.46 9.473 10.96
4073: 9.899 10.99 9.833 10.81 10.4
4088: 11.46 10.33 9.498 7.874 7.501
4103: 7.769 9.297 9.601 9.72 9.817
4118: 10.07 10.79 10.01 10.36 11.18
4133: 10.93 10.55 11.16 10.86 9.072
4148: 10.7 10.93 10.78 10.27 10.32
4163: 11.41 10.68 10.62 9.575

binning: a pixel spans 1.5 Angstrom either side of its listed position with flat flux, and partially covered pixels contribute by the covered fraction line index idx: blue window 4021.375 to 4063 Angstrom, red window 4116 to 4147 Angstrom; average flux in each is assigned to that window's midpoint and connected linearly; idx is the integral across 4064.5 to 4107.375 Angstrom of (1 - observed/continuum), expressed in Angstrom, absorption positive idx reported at 3.5 Angstrom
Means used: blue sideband 10.7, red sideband 10.5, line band 9.74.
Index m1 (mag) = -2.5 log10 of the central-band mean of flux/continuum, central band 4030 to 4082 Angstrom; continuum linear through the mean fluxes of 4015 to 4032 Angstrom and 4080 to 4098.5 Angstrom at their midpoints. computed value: 0.02 mag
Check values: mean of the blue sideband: 11.3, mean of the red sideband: 10.1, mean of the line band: 10.5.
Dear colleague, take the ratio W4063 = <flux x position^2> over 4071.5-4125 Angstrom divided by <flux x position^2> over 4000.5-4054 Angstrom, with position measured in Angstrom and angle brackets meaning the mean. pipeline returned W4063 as 0.9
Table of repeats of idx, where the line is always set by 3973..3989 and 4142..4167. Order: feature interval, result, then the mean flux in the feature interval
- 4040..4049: -1.1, 10.3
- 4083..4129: 1.3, 9.66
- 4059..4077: -1.6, 10.3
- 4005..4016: -3.2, 11.3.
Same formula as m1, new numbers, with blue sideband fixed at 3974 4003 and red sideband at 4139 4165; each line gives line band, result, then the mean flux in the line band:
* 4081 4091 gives -0.061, 10.8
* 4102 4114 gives 0.129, 9.18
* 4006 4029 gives -0.148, 11.3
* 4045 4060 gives -0.023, 10.2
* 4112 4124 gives 0.027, 10.1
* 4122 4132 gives -0.011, 10.6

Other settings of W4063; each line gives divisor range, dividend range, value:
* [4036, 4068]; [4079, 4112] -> 0.92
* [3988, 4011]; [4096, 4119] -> 0.87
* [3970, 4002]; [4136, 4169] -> 1.28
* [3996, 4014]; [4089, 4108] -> 0.82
